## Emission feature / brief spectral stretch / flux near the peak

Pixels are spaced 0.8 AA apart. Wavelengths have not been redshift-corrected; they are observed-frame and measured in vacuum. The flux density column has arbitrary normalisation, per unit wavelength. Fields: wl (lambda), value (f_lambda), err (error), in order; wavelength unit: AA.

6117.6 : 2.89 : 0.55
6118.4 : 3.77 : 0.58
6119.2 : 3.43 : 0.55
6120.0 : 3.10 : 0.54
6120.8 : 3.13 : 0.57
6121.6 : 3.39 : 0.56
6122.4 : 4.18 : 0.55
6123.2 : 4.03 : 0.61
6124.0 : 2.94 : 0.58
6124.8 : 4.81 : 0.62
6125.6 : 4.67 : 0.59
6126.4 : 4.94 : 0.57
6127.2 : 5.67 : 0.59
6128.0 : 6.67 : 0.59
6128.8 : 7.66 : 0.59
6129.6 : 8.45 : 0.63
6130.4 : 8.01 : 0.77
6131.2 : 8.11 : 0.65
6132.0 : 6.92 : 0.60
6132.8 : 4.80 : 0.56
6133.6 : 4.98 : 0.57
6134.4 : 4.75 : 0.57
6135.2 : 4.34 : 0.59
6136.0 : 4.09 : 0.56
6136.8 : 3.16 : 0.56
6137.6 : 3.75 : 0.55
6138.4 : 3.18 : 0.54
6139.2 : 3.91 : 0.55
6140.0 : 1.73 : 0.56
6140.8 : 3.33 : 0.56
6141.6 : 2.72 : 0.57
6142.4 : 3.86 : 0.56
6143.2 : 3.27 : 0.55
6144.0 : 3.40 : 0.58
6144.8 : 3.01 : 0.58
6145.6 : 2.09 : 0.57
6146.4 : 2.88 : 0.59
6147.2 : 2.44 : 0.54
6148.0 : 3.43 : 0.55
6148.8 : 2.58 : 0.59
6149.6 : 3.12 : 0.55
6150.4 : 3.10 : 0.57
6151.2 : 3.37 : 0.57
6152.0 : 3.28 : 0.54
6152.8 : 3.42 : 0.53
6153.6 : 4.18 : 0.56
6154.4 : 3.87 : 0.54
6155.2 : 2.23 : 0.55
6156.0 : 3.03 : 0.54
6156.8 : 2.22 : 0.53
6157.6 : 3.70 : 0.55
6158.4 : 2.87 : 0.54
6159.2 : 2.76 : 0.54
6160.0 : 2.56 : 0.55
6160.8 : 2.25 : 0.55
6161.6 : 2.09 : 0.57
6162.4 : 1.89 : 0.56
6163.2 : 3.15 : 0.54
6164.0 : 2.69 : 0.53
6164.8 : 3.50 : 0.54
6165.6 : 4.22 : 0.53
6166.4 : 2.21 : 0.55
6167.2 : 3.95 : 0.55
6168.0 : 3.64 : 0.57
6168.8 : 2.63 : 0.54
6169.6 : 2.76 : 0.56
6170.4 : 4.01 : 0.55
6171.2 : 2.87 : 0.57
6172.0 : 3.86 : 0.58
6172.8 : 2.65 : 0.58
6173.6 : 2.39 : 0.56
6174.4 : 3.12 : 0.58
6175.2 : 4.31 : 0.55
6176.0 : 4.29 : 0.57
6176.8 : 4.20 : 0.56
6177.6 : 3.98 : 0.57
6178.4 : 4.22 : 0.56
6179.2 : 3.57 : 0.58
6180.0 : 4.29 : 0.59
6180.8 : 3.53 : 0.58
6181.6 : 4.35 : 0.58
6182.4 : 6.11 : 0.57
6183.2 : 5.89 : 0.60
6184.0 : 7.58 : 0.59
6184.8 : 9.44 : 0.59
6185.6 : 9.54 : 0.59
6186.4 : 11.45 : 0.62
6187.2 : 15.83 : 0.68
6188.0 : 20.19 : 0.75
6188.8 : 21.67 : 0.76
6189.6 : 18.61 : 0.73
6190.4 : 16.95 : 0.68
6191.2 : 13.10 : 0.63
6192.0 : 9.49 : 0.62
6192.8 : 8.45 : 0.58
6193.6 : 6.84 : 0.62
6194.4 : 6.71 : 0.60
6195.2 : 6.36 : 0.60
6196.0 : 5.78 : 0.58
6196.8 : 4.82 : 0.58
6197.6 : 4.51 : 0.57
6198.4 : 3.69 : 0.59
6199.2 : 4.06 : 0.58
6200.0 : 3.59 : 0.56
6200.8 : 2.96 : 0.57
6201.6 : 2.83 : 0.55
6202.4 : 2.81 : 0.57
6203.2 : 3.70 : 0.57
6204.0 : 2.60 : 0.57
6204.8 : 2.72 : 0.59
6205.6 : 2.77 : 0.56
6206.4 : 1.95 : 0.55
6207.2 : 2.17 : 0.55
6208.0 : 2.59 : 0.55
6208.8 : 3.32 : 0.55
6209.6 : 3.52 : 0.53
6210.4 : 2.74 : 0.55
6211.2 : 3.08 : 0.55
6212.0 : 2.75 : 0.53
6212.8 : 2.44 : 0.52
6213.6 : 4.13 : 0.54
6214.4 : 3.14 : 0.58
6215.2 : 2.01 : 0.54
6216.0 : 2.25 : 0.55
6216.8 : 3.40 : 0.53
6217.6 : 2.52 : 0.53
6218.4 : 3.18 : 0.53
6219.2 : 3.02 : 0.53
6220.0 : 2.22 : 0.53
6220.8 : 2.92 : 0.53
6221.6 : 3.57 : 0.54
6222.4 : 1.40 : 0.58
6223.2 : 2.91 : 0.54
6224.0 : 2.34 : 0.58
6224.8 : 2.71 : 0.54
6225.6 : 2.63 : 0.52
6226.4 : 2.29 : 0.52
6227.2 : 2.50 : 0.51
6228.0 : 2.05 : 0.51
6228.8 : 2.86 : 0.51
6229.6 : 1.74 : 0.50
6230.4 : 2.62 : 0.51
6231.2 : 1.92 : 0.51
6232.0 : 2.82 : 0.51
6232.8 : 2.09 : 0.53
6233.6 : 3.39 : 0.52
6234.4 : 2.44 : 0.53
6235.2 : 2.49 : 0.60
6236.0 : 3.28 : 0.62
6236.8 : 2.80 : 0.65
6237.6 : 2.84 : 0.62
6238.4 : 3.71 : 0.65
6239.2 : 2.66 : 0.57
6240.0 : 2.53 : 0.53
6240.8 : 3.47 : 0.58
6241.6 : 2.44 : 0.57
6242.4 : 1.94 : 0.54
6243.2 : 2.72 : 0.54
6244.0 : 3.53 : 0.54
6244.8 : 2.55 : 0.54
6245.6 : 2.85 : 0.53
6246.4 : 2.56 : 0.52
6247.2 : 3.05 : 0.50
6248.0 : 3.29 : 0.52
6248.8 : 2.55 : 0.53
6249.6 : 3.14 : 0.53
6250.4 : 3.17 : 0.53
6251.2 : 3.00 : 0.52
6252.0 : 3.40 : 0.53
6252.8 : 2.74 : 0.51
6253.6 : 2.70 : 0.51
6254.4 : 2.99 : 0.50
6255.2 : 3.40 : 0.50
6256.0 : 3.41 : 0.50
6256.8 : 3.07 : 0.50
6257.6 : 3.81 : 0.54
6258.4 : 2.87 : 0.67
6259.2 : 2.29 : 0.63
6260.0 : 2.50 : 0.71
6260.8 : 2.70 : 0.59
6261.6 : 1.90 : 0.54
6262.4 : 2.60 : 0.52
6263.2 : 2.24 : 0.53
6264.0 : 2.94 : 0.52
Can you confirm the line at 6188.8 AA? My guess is [O III]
